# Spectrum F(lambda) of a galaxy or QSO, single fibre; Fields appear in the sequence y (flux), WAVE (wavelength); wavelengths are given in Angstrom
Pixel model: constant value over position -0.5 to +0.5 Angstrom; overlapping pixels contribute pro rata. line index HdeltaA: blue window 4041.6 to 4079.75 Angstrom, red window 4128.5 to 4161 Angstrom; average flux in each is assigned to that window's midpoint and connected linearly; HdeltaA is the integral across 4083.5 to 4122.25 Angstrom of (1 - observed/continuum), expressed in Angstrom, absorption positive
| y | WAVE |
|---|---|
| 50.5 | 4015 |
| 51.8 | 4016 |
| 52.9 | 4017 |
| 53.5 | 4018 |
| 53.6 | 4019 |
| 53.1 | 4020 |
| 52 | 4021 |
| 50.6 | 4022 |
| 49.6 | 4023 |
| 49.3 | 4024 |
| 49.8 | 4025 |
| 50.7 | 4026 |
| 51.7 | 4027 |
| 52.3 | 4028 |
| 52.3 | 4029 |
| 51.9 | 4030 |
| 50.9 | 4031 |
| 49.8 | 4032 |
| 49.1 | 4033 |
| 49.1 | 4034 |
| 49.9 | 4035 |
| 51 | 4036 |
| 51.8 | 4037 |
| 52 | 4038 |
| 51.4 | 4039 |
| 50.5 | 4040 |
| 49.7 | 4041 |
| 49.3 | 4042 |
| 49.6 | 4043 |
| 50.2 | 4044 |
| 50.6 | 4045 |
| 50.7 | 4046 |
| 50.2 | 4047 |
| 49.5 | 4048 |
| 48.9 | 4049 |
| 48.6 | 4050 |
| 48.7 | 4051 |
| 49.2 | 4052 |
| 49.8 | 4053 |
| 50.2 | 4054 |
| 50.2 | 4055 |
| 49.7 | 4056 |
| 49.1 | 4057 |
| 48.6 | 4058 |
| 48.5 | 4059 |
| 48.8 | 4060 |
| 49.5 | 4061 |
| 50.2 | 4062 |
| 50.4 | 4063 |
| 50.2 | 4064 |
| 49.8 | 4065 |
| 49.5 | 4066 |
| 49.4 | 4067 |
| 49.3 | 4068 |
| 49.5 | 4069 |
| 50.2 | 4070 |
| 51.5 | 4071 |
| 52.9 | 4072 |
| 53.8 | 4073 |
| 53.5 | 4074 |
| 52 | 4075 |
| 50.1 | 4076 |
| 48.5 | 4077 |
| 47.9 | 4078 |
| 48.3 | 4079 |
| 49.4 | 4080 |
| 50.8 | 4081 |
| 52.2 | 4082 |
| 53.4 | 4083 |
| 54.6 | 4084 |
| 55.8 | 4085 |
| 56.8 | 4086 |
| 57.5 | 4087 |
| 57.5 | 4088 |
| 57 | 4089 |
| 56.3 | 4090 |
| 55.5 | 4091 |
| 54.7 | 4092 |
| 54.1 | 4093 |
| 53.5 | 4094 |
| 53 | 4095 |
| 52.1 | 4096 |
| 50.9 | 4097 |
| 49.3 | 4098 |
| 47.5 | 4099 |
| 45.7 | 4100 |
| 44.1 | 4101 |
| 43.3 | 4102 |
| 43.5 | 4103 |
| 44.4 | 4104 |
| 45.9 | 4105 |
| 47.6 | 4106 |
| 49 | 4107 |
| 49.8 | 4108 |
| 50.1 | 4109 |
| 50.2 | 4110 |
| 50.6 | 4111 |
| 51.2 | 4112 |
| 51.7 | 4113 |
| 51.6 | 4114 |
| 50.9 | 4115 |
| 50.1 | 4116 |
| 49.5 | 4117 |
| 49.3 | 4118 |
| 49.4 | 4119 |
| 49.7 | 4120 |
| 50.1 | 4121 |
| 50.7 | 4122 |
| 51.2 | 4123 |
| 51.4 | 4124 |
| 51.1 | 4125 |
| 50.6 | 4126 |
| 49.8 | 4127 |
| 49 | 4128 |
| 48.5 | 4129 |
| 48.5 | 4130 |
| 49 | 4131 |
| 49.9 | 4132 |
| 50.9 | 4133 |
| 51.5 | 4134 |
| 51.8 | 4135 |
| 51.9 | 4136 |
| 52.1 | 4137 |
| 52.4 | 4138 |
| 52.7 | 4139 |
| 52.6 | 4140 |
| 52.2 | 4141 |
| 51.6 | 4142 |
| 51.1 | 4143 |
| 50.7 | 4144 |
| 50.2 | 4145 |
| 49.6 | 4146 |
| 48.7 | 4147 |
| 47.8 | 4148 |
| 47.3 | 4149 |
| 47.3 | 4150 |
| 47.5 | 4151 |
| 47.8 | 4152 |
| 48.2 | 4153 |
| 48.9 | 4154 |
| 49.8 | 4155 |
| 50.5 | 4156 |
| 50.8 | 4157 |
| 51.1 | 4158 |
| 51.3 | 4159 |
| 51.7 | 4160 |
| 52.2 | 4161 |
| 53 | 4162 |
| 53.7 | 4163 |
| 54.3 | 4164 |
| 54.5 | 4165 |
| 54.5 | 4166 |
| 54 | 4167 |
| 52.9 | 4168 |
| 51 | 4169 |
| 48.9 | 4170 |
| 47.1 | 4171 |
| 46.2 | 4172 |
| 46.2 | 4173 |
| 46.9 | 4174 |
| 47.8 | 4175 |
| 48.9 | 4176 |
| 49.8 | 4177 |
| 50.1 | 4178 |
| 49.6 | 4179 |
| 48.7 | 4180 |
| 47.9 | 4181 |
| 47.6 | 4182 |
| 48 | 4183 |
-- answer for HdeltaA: -0.64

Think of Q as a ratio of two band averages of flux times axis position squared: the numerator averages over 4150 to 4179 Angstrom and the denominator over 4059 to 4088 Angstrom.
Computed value 1.02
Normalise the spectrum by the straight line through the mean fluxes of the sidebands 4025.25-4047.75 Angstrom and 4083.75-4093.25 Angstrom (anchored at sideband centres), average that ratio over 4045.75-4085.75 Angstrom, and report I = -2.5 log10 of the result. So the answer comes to 0.07 mag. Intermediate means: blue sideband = 50.6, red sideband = 56.1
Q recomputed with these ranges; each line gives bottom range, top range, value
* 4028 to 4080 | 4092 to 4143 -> 1.03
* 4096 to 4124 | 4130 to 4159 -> 1.04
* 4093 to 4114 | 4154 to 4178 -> 1.07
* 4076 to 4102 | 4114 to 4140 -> 0.99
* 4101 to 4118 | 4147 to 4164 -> 1.05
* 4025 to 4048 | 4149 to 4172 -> 1.07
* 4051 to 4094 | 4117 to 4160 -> 1.00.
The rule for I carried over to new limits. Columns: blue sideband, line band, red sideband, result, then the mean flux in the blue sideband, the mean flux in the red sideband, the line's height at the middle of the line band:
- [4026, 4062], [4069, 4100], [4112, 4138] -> -0.05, 50.1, 50.5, 50.3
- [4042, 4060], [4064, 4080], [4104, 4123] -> -0.02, 49.5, 49.7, 49.6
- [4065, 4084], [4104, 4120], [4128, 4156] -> 0.02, 50.8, 50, 50.3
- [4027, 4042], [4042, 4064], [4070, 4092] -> 0.05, 50.8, 53.1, 51.7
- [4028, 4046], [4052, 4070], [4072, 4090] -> 0.05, 50.6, 53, 51.9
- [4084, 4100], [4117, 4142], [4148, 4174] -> 0.03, 53.9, 50.3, 51.9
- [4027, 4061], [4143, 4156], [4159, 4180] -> 0.04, 50.1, 50.6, 50.5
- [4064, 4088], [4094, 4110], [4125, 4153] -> 0.07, 51.7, 50.1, 51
